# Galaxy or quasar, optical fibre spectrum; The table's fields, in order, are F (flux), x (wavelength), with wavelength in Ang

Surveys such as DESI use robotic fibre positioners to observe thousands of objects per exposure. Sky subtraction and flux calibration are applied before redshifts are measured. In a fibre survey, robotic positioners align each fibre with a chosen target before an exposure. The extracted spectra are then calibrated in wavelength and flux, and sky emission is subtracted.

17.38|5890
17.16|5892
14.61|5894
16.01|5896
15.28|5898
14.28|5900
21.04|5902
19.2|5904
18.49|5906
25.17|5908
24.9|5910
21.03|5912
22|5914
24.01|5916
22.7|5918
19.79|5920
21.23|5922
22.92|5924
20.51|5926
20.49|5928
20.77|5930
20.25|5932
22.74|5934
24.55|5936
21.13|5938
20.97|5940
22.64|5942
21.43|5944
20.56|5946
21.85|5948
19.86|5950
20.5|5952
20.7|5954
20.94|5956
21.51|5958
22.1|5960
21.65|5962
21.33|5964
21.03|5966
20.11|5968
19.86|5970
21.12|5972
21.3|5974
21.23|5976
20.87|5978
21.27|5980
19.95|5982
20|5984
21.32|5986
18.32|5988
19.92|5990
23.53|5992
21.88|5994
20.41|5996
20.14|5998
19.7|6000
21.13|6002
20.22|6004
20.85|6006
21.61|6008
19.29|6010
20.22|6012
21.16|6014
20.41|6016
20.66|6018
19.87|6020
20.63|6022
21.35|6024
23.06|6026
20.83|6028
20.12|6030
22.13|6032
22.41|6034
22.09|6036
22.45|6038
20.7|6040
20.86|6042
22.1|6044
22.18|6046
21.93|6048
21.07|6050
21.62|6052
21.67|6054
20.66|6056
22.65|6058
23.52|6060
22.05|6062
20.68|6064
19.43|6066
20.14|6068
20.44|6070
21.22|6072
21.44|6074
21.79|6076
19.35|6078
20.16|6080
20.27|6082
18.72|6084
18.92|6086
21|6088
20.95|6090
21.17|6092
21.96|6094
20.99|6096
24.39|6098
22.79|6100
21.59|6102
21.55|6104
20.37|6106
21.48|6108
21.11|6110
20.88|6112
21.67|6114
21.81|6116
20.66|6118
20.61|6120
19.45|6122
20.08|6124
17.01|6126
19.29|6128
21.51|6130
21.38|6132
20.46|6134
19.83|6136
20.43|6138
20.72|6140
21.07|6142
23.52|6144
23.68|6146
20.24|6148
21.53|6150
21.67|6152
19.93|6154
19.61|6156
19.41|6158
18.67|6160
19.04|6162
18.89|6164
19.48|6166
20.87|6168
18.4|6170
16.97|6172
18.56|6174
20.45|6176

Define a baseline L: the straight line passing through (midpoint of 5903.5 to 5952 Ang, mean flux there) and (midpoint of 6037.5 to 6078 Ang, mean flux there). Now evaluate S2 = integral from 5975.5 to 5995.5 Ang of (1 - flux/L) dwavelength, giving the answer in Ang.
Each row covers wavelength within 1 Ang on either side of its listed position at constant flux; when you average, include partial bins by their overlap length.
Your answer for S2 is 0.7 Ang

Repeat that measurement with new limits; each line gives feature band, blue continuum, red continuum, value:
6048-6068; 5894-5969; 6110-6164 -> -0.8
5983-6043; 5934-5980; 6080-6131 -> 0.5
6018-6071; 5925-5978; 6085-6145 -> -0.9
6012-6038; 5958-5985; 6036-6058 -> 0.2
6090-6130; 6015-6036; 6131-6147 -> 0.6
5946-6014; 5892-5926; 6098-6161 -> -1.5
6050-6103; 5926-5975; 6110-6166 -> -1.1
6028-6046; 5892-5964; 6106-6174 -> -0.9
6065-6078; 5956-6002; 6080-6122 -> 0.2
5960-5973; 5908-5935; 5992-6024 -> 0.2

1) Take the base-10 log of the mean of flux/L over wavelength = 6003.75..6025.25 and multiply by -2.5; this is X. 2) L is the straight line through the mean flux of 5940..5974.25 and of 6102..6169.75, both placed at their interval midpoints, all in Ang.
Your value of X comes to 0.02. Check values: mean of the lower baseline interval 21.1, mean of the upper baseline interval 20.5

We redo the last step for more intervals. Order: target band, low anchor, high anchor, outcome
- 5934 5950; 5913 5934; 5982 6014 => -0.03 mag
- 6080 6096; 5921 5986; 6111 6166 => 0.01 mag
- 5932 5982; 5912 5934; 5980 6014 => -0.01 mag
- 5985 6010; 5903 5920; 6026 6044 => 0.05 mag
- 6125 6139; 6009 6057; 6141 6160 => 0.06 mag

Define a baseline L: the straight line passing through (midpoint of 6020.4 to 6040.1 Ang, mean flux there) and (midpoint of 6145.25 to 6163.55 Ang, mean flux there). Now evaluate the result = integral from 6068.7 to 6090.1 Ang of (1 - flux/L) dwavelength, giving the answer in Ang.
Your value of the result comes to 0.73 Ang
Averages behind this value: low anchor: 21.6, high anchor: 20.3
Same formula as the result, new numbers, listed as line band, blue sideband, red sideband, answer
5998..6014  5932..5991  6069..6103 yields 0.44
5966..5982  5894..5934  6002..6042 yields 0.00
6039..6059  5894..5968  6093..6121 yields -0.19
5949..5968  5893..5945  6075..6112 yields -0.22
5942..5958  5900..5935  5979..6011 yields 0.05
